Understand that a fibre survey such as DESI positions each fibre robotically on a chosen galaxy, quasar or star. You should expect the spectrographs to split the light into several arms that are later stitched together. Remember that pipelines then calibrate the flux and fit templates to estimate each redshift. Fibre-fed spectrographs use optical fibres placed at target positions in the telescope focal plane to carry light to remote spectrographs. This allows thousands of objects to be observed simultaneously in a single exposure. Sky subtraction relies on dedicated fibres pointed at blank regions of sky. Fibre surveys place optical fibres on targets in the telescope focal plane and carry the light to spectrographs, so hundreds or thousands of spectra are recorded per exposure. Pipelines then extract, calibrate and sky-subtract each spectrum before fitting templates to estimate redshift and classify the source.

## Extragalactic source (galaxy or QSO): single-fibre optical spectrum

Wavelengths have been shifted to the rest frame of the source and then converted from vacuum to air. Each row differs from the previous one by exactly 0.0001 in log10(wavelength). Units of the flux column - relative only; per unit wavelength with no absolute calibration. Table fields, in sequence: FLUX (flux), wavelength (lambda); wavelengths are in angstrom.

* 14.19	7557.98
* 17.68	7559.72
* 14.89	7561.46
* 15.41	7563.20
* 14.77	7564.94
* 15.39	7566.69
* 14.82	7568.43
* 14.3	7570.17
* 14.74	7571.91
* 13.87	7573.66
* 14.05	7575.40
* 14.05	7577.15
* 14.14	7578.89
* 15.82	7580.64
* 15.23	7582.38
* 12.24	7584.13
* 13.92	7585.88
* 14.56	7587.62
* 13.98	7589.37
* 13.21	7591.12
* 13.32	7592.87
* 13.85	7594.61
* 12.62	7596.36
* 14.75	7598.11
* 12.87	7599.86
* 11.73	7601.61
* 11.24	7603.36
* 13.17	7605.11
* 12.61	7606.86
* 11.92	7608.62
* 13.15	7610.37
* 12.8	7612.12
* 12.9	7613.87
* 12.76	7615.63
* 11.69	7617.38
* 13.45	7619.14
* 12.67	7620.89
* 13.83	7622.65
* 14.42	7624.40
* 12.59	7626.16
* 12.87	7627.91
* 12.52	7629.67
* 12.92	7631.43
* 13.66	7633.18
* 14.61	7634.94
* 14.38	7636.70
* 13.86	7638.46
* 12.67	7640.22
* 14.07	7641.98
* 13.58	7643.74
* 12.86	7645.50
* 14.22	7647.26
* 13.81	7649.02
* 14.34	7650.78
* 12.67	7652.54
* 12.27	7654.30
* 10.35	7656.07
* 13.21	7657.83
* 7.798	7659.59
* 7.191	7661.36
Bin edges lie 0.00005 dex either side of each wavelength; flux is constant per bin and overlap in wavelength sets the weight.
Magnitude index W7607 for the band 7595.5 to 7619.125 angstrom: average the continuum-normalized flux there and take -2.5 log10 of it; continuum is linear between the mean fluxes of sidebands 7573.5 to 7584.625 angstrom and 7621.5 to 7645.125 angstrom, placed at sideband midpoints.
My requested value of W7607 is 0.10 mag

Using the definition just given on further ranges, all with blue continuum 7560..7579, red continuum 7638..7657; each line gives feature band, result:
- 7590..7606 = 0.091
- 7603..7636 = 0.059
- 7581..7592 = 0.032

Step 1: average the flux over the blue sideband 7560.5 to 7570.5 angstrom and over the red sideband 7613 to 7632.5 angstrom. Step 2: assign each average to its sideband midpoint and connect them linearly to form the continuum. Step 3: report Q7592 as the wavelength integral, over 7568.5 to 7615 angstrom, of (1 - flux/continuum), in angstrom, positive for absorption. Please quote 1.8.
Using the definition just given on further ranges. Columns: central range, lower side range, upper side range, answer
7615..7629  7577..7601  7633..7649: 0.8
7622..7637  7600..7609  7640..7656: -0.8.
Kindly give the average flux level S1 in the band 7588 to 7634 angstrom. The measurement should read 13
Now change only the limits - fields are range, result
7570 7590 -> 14.2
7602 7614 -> 12.5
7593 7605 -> 12.9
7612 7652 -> 13.4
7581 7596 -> 13.8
